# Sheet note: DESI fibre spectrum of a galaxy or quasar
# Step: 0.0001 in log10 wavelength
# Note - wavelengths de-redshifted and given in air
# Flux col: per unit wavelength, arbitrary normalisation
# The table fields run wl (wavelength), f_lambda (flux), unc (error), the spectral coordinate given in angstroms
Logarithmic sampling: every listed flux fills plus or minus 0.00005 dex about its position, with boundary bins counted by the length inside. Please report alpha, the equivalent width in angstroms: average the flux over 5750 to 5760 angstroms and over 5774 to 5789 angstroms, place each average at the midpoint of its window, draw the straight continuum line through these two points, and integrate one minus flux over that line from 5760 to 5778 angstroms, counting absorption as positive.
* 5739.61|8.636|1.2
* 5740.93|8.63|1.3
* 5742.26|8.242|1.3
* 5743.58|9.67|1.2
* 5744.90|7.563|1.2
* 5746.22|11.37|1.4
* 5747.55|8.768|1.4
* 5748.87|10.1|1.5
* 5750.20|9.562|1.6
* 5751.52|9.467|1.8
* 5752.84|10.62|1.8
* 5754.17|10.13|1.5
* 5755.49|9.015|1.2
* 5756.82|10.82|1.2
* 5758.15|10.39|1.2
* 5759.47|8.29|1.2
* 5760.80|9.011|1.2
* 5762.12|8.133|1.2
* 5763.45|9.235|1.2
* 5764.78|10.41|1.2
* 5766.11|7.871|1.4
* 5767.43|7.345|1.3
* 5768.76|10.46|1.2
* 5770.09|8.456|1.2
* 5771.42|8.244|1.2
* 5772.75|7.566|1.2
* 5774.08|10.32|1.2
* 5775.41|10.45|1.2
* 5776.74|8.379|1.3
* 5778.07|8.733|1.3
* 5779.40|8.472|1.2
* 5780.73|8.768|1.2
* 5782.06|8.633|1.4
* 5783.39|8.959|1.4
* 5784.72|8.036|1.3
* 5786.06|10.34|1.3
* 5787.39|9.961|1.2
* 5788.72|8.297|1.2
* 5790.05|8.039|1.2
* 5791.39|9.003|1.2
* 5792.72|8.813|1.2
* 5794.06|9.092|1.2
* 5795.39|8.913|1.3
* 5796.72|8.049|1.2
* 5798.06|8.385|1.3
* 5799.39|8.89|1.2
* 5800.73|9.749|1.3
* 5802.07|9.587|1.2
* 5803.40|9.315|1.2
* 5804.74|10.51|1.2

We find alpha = 1.0 angstroms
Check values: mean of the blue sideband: 9.82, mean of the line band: 8.9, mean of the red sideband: 9.09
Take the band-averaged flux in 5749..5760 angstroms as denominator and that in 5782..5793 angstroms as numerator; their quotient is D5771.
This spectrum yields 0.91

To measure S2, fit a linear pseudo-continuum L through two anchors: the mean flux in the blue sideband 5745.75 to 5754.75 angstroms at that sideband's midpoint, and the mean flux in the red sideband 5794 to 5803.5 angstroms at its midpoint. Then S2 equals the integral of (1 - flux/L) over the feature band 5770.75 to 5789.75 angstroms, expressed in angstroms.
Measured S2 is 0.9 angstroms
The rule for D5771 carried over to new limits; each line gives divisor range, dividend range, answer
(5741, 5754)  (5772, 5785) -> 0.94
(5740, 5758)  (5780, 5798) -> 0.92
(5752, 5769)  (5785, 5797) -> 0.96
